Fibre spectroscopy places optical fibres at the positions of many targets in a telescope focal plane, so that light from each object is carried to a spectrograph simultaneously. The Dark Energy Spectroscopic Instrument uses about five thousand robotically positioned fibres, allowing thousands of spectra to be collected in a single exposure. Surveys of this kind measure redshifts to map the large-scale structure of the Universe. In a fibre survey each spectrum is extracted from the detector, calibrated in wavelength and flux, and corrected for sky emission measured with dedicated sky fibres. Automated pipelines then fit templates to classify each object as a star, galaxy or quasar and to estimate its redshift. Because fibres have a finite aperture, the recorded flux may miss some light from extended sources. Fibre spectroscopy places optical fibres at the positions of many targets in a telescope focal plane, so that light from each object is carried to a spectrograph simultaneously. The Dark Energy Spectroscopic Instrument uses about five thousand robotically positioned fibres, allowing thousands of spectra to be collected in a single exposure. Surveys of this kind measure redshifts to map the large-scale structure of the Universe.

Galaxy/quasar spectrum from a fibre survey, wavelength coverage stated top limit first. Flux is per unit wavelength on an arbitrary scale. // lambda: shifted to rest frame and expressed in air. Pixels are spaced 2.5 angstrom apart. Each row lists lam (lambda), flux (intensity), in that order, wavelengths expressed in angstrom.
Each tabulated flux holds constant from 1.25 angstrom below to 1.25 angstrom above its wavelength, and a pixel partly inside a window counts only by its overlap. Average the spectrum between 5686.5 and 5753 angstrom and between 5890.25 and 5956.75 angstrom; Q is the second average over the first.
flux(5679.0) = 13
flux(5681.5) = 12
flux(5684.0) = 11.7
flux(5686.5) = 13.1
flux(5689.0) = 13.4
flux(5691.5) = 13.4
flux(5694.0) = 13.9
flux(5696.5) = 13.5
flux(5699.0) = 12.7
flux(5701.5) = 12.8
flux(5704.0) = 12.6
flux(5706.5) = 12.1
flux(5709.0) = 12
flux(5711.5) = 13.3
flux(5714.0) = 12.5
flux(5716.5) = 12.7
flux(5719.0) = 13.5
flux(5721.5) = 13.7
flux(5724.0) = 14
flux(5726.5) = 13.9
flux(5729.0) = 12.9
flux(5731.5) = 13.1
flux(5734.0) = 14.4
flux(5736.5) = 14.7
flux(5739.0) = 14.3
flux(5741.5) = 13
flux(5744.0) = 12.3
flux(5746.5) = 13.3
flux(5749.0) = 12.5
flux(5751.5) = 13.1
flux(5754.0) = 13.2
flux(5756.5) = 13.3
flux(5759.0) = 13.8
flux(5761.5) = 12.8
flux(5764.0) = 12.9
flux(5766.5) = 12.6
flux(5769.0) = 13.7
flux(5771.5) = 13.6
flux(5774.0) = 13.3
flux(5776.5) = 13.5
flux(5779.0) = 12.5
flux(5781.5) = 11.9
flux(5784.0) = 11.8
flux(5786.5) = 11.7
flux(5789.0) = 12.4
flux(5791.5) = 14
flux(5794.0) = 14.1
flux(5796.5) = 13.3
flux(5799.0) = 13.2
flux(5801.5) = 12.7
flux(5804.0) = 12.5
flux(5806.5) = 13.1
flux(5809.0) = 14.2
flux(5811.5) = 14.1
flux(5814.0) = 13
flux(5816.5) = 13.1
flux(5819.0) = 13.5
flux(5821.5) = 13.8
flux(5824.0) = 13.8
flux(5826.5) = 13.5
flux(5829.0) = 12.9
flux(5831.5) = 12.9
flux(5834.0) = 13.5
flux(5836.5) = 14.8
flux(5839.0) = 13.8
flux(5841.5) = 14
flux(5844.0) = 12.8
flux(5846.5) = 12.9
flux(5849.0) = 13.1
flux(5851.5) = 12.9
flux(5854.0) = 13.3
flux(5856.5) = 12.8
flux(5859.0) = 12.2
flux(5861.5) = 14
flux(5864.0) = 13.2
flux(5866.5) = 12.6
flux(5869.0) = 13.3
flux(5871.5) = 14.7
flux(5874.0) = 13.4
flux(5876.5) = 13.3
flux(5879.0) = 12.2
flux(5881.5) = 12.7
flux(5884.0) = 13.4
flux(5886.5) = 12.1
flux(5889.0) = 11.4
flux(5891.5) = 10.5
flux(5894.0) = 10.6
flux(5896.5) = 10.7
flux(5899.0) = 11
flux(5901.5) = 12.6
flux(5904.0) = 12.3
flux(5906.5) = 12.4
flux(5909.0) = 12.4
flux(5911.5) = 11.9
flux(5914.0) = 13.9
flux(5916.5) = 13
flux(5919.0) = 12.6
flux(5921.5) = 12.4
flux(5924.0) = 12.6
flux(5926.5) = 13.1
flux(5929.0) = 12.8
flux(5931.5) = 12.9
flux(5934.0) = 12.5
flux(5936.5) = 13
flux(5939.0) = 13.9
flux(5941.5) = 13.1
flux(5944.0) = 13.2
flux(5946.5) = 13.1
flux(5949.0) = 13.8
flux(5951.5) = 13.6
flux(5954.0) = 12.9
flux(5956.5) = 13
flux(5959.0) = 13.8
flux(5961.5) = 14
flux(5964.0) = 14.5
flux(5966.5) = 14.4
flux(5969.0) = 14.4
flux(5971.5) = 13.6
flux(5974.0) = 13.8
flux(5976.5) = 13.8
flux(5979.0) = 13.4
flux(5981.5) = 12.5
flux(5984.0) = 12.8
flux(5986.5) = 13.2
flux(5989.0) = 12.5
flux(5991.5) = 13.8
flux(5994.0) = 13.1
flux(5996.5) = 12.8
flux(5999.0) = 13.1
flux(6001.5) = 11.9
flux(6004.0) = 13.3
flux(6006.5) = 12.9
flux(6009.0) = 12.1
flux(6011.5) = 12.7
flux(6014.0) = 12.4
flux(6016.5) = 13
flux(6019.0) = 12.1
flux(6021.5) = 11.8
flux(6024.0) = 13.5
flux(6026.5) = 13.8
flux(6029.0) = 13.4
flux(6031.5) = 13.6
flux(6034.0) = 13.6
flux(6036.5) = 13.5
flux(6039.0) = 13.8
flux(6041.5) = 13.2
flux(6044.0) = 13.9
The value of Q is 1.0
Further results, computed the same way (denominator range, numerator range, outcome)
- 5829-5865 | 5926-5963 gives 1.00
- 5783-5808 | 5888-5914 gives 0.91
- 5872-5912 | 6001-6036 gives 1.07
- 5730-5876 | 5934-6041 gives 1.00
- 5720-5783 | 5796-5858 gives 1.00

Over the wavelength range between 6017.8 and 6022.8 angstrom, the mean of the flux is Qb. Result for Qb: 12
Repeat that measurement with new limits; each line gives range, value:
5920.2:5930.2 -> 12.7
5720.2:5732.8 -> 13.5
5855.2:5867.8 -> 13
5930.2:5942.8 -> 13.1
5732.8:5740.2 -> 14.5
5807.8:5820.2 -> 13.6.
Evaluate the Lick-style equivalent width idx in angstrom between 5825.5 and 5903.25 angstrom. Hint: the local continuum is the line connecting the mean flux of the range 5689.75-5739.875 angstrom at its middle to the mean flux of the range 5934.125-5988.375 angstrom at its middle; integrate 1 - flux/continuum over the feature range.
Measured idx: 3.5 angstrom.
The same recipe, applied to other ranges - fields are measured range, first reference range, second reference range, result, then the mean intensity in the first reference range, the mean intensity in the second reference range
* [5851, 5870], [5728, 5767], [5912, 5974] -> 0.4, 13.3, 13.3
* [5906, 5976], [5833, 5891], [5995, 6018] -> -2.0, 13.1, 12.7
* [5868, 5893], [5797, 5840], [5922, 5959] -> 1.1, 13.4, 13.1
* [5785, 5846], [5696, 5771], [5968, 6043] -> -0.9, 13.2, 13.1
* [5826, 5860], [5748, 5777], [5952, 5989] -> 0.2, 13.2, 13.5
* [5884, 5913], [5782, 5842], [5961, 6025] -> 3.3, 13.3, 13.1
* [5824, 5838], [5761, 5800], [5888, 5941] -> -0.9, 13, 12.3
